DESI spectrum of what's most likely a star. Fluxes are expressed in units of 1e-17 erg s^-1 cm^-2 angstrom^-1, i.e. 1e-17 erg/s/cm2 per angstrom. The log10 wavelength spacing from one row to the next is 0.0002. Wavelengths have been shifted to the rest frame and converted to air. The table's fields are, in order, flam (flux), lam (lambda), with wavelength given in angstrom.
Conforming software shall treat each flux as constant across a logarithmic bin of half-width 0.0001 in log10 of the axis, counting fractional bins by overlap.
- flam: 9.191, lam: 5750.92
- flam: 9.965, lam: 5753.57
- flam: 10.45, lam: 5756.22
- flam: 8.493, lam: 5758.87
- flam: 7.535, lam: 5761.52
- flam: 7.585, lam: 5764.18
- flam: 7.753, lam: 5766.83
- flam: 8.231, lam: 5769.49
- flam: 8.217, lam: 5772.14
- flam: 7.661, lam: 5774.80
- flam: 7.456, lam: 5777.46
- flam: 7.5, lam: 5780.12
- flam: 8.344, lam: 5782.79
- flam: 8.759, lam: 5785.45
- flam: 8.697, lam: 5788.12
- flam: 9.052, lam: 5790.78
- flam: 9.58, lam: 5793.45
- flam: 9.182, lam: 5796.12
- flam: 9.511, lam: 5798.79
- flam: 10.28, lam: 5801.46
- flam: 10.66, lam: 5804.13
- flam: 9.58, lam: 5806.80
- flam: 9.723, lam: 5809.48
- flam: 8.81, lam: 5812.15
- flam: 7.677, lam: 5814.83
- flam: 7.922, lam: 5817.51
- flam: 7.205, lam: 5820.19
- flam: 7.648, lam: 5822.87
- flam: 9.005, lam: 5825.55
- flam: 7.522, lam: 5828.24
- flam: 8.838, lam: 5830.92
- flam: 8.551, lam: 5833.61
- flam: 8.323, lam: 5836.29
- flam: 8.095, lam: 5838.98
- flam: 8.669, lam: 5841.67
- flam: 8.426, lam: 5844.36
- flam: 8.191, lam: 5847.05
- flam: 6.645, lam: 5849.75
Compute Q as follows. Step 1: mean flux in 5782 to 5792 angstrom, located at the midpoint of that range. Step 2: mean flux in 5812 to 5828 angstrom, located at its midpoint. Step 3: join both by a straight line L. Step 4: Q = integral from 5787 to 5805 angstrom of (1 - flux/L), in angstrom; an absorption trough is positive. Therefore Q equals -2.2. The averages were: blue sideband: 8.73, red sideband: 7.95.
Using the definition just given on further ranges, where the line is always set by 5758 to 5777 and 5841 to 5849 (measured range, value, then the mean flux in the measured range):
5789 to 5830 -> -4.02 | 8.89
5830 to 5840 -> -0.27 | 8.45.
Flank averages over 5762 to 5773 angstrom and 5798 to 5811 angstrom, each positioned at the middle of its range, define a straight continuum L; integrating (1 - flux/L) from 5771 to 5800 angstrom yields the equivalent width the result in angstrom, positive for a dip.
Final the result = 1.2 angstrom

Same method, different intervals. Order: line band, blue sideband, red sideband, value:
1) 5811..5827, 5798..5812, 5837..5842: 2.09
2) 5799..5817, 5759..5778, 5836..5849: -2.96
